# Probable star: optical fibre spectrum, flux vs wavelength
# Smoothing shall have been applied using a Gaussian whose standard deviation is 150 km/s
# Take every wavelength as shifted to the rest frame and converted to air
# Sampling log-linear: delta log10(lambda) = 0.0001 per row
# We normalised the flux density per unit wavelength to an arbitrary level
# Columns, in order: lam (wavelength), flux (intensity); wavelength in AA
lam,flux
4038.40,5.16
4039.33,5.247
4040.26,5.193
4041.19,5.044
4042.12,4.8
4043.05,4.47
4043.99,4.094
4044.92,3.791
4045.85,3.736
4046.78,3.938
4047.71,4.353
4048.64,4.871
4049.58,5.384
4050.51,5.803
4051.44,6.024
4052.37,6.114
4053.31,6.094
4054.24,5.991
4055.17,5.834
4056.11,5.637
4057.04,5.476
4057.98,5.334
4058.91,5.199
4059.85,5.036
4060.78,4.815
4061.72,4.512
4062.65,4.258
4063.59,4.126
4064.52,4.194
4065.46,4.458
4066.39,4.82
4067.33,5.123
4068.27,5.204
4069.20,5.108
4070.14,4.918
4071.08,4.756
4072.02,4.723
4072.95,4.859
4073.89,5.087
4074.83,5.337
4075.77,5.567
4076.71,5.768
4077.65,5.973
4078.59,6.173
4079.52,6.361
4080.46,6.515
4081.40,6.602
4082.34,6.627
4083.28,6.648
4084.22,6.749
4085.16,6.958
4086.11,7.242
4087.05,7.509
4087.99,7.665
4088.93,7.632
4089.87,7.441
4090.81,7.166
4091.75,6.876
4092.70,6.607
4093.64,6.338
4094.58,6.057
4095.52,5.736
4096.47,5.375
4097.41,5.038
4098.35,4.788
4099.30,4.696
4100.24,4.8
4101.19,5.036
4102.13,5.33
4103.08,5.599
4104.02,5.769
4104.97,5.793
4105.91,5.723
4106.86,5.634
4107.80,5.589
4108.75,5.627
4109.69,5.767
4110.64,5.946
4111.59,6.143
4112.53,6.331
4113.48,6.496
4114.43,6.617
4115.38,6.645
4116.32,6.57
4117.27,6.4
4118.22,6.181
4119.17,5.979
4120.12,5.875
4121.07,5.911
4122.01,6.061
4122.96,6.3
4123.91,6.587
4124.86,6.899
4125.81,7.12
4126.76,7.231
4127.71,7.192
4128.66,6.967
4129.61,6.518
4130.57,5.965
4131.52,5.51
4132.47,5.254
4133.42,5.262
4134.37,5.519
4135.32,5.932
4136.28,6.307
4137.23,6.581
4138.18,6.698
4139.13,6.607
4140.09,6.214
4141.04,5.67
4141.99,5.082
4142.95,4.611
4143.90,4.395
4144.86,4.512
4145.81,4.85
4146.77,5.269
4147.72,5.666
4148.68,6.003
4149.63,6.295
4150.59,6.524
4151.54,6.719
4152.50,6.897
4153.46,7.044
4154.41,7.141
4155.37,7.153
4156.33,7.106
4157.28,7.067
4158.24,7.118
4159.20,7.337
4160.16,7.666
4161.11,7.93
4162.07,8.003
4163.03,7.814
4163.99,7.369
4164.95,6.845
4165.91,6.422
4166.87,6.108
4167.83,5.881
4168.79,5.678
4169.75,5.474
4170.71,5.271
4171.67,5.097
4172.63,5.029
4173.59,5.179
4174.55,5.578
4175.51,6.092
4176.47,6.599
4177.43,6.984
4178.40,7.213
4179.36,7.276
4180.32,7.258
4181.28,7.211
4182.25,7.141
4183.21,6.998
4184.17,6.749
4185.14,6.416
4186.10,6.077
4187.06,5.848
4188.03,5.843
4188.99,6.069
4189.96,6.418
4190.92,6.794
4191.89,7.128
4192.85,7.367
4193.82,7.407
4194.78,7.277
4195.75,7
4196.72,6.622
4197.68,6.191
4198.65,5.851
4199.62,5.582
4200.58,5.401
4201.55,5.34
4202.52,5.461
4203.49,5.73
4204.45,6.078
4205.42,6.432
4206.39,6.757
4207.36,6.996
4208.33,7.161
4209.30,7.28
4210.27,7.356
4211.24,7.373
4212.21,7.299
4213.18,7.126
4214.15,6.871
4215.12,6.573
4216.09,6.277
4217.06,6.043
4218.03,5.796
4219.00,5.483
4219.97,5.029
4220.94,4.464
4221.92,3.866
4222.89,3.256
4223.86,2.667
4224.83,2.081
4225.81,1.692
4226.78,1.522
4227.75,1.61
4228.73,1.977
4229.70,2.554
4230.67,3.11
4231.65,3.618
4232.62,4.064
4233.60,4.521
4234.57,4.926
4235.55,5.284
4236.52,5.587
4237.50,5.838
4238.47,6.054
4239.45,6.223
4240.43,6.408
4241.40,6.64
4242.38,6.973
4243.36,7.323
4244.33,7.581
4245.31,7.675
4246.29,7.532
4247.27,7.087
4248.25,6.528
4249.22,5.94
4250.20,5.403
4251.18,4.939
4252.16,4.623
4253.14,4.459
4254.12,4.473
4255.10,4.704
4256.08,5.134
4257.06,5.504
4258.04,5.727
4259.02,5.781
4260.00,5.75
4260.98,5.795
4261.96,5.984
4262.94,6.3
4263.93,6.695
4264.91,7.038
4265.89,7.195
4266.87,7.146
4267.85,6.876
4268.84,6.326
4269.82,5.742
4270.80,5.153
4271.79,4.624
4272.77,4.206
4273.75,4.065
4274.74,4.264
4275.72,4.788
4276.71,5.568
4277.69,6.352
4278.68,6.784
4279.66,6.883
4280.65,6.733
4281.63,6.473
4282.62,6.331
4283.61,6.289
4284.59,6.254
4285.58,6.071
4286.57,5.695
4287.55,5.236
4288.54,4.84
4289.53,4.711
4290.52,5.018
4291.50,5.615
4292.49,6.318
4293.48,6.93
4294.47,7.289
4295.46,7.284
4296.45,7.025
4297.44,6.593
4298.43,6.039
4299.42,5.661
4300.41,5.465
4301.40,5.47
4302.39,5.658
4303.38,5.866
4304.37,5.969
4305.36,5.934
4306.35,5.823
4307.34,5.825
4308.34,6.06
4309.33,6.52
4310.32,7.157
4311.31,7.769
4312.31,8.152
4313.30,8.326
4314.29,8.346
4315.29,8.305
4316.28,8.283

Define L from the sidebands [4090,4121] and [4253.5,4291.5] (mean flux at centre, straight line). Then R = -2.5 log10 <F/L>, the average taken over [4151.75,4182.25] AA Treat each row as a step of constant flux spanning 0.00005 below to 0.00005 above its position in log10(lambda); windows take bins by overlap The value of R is -0.14 mag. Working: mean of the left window 5.91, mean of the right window 5.74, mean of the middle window 6.68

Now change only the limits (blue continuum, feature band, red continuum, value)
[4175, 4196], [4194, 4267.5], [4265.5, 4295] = 0.13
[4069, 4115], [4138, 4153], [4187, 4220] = 0.09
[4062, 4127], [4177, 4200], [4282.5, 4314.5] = -0.10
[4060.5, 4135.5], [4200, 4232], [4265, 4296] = 0.17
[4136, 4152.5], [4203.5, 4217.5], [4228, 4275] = -0.20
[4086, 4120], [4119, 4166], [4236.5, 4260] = -0.05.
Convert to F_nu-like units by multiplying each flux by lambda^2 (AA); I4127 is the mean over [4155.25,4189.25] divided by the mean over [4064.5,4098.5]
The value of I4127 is 1.15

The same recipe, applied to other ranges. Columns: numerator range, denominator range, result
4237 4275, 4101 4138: 1.04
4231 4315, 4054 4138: 1.11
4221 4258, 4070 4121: 0.86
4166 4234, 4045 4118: 1.05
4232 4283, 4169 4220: 0.95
